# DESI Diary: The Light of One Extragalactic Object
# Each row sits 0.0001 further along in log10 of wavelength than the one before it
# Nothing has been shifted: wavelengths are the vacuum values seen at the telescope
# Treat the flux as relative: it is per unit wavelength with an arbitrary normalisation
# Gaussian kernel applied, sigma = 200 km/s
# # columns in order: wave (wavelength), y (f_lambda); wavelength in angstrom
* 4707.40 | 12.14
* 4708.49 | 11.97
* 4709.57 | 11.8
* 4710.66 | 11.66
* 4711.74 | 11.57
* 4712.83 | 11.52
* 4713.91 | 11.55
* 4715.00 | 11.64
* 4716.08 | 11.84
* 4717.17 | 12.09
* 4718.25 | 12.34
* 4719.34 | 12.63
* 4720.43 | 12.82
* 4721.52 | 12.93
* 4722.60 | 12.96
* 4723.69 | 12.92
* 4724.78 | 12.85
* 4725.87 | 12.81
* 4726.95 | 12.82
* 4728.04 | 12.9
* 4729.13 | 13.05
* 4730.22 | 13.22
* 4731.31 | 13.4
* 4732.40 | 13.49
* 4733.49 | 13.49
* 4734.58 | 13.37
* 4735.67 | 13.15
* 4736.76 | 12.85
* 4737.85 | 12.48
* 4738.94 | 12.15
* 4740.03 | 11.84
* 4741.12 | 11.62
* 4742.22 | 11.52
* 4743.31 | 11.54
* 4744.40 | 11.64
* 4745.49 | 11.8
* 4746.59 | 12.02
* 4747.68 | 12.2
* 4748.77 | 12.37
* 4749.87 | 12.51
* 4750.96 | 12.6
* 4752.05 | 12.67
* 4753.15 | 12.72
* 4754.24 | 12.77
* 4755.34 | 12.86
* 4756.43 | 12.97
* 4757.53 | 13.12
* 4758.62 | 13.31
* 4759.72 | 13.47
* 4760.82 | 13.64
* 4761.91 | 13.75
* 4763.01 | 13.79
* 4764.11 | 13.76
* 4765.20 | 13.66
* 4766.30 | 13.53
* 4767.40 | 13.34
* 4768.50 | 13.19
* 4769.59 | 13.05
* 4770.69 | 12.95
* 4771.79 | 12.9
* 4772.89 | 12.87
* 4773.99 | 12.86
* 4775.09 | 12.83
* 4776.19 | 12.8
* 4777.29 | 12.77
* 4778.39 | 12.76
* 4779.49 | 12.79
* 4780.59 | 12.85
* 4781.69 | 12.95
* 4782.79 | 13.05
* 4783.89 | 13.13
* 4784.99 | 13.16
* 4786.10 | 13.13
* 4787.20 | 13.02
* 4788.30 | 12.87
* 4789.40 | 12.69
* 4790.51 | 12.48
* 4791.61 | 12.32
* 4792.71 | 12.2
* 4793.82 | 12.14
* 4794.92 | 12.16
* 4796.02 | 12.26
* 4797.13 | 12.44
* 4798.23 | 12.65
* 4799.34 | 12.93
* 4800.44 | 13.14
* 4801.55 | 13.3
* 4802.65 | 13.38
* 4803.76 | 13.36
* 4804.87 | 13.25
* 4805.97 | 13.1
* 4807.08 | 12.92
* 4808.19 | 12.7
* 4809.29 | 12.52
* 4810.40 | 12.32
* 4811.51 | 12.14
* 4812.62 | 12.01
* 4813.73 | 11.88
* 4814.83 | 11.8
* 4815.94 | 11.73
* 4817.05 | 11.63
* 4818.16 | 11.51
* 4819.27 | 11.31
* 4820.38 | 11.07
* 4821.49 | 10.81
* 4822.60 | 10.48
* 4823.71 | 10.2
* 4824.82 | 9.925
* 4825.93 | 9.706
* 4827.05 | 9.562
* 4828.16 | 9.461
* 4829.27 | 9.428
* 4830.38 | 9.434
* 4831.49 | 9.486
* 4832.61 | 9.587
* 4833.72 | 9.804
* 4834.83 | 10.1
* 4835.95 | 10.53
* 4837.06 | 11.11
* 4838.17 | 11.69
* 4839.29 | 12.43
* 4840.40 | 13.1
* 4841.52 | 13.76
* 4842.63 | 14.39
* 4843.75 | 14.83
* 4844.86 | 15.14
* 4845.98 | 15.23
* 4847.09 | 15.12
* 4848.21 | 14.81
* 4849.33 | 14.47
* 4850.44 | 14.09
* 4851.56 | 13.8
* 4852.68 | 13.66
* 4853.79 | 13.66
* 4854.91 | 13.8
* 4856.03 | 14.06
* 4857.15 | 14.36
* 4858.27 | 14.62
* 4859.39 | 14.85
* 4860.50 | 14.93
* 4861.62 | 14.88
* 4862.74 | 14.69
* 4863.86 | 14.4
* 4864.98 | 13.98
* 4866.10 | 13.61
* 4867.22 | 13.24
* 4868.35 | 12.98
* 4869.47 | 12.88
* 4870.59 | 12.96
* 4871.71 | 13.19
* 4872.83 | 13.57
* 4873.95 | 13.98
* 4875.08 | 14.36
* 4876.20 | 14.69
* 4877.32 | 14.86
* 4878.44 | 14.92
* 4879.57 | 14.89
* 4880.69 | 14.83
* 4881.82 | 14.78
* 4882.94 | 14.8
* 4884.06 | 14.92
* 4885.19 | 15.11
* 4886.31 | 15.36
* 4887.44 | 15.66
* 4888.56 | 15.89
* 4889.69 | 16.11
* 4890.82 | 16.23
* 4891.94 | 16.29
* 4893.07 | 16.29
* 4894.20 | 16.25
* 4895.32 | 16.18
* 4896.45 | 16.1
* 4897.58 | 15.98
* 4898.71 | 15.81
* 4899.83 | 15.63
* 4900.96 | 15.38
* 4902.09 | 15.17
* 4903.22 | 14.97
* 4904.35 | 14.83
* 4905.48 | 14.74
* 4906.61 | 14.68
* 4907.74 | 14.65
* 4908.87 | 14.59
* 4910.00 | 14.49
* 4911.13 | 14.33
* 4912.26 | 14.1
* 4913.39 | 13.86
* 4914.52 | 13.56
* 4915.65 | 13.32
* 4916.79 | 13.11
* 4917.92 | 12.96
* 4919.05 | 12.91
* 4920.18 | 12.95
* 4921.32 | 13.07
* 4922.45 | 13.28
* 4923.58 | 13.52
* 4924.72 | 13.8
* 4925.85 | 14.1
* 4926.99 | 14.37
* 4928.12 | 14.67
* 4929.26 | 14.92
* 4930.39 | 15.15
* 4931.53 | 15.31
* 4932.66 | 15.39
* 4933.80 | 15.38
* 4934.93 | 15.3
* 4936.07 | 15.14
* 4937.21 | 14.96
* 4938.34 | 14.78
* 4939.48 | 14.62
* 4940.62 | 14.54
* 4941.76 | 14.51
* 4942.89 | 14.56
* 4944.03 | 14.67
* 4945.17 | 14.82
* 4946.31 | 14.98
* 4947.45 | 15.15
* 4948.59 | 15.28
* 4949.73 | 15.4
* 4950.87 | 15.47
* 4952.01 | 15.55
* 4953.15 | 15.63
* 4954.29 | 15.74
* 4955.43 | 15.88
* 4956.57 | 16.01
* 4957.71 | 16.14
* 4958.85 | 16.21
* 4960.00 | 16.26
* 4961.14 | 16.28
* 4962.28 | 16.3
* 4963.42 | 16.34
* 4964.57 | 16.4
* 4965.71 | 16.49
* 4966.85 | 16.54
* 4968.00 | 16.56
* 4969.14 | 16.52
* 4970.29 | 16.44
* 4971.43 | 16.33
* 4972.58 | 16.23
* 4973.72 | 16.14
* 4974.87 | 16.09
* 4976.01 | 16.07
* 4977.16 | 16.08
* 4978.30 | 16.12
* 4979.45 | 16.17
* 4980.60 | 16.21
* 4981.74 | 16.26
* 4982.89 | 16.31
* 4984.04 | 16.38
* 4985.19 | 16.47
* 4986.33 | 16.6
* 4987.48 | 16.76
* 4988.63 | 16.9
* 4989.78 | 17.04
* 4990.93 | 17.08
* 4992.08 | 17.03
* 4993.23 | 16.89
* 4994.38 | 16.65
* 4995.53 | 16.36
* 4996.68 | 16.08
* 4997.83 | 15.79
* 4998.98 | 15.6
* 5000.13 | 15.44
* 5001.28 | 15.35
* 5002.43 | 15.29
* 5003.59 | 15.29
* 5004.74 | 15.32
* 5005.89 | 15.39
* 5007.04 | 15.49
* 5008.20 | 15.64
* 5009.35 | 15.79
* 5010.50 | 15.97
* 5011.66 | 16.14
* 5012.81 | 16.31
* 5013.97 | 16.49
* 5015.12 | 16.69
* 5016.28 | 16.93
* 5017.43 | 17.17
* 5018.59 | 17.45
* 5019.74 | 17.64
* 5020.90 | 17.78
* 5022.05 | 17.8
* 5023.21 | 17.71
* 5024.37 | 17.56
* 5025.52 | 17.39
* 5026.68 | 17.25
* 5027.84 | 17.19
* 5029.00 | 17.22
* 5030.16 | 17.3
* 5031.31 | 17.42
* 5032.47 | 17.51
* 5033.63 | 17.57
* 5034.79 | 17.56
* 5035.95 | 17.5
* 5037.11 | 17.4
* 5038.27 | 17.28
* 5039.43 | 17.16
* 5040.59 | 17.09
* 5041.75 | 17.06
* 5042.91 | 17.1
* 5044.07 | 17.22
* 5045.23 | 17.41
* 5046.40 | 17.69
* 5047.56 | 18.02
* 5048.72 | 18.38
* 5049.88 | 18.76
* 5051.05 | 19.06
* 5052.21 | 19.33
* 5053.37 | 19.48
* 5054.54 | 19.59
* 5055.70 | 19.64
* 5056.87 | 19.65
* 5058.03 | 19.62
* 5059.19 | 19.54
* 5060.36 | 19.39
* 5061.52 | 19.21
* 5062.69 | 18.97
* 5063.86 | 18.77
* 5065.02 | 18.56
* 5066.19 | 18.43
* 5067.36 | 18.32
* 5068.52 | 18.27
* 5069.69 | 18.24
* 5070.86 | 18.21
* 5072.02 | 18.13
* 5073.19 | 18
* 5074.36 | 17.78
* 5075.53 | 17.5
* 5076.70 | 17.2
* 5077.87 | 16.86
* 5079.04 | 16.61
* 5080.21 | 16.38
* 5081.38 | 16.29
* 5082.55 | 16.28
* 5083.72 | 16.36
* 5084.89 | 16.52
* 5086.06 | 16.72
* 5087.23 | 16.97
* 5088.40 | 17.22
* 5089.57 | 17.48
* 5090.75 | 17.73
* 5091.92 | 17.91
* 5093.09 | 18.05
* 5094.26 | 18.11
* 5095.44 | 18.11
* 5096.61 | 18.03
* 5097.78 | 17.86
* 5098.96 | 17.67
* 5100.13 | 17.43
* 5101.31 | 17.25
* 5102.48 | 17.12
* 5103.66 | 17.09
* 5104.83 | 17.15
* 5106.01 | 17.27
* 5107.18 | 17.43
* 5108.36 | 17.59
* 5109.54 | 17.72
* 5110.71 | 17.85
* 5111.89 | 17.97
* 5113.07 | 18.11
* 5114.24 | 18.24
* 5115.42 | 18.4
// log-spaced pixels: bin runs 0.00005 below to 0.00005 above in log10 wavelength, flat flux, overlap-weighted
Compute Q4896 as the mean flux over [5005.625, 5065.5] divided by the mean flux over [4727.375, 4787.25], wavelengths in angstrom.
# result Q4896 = 1.38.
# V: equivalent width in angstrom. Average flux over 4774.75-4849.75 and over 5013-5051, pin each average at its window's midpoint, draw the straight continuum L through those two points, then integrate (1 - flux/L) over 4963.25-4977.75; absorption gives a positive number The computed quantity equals -0.3 angstrom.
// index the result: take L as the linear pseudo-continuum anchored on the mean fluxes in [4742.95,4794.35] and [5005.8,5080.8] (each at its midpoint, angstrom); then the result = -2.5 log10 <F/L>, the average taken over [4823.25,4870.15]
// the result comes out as 0.120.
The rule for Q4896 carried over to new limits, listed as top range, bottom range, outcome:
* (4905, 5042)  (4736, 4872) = 1.25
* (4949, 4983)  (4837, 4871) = 1.16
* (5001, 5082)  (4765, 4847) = 1.43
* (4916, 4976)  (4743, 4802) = 1.18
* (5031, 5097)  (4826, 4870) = 1.38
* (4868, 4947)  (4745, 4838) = 1.20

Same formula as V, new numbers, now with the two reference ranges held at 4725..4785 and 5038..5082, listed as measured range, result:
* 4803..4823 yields 2.6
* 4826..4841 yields 4.0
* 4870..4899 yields -0.1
